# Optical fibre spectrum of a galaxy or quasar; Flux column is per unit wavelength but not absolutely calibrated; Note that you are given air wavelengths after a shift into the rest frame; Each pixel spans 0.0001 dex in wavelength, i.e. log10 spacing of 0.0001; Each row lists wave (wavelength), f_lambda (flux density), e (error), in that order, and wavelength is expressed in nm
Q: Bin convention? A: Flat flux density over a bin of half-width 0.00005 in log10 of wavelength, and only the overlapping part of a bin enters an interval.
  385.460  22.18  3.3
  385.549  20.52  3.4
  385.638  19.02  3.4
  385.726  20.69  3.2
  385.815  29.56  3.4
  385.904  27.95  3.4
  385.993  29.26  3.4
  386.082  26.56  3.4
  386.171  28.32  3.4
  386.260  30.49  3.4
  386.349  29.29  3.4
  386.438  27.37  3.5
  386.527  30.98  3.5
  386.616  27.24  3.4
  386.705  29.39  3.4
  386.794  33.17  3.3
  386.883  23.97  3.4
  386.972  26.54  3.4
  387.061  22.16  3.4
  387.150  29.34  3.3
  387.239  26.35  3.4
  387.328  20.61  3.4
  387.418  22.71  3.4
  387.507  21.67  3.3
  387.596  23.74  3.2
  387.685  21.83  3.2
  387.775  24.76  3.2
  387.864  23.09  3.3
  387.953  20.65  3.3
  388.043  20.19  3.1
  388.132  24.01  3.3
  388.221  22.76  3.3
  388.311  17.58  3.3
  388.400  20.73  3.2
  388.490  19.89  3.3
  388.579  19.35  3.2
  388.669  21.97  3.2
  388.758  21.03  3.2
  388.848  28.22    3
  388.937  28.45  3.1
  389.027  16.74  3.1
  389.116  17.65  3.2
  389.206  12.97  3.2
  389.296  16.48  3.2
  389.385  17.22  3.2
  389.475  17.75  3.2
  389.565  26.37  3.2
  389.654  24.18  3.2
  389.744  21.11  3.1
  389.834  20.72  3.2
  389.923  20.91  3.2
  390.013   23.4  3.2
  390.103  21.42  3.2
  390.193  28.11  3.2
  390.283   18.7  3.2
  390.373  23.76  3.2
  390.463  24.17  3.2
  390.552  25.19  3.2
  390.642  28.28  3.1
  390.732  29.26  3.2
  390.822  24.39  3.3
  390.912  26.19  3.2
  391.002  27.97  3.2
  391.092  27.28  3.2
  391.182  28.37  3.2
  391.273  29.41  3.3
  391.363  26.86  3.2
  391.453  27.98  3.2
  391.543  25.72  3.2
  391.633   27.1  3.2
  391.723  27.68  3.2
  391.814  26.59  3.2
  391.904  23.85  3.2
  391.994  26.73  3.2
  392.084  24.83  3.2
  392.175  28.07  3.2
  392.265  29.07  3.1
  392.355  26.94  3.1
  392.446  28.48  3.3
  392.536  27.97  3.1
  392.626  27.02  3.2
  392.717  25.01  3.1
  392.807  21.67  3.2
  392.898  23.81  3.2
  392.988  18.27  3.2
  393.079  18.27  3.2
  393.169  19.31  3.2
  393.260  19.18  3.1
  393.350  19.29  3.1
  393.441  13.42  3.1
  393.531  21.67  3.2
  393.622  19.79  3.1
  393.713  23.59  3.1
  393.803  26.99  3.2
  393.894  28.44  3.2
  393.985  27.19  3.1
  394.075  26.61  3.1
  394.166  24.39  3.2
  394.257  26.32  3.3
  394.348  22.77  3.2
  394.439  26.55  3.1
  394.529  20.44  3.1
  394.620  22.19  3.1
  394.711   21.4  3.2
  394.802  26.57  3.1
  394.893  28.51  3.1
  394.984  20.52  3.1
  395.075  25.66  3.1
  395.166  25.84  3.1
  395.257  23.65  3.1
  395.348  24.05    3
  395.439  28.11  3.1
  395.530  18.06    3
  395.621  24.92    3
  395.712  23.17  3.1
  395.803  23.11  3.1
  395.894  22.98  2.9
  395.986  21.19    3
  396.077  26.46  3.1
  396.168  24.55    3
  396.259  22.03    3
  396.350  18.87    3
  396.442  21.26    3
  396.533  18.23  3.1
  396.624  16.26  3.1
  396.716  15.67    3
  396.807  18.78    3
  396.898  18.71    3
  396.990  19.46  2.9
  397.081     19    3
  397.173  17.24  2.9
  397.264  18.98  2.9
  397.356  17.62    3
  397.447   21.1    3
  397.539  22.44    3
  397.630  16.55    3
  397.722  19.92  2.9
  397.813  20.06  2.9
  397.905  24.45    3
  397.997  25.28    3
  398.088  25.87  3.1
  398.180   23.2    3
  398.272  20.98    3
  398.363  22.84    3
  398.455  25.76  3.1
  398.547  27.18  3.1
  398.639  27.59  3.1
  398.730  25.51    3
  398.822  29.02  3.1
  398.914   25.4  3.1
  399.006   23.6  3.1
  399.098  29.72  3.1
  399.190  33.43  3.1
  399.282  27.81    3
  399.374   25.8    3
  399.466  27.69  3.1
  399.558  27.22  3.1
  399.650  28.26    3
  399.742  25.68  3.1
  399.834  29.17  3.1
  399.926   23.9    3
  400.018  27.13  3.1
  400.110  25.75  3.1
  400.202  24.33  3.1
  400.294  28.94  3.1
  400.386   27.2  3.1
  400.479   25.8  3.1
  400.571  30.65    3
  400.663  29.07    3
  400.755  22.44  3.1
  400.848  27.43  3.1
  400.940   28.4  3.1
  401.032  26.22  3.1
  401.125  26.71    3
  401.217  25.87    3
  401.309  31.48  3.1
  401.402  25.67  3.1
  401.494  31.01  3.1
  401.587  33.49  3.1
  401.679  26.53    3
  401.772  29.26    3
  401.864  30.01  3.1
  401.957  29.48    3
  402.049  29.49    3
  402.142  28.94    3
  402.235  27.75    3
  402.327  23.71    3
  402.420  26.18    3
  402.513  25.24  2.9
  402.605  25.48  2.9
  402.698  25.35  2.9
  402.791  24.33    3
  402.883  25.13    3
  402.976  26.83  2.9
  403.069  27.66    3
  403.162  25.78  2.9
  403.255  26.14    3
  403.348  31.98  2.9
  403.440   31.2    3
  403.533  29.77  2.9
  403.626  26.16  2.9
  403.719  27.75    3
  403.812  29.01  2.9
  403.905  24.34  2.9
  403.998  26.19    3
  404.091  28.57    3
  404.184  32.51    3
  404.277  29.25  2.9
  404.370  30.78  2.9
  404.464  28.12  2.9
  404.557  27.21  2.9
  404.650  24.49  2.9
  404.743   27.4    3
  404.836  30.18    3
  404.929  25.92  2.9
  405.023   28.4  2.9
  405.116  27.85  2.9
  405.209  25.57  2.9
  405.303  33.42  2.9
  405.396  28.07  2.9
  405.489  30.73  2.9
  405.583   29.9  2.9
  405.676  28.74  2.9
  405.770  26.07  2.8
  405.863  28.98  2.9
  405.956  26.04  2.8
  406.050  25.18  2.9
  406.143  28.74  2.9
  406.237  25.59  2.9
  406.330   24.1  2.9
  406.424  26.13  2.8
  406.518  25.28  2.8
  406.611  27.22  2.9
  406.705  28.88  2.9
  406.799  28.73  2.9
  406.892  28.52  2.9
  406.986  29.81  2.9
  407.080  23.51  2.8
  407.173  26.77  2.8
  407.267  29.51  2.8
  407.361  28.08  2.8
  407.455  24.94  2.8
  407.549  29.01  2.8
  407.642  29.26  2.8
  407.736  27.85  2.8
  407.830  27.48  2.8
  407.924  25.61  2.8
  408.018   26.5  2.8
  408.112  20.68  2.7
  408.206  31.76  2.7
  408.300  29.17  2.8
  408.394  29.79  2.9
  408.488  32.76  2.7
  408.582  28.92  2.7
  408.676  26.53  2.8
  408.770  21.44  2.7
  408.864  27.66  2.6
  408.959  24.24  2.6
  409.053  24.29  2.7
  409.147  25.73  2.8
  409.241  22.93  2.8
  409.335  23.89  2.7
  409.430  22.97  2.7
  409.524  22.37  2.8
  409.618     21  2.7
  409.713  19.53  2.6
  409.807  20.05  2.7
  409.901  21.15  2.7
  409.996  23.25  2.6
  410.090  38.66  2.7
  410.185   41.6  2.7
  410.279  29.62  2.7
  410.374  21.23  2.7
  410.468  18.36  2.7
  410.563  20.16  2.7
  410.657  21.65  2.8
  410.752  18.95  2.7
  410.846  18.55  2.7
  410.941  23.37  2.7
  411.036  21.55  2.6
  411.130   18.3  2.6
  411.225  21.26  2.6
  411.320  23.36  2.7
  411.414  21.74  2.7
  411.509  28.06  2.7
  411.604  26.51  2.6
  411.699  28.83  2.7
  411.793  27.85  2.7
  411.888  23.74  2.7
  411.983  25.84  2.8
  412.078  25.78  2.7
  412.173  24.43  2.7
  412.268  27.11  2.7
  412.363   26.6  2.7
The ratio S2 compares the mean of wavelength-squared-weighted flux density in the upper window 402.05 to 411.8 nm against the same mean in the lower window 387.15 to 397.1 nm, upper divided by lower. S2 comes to 1.2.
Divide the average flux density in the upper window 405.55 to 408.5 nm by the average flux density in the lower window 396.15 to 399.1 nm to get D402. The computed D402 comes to 1.3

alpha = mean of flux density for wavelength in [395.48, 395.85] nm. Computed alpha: 22.4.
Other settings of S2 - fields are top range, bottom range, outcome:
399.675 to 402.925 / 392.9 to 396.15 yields 1.22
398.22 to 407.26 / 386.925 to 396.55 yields 1.23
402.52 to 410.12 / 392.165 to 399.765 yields 1.21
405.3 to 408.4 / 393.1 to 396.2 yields 1.25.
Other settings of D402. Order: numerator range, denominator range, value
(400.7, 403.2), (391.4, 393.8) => 1.14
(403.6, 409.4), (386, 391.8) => 1.13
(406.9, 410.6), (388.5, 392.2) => 1.09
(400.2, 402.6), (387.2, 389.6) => 1.31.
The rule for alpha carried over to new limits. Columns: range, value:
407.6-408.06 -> 27.3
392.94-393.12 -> 18.4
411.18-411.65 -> 24.2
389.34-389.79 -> 21.3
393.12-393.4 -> 19.2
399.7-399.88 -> 27.5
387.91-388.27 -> 21.8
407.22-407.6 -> 27.9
